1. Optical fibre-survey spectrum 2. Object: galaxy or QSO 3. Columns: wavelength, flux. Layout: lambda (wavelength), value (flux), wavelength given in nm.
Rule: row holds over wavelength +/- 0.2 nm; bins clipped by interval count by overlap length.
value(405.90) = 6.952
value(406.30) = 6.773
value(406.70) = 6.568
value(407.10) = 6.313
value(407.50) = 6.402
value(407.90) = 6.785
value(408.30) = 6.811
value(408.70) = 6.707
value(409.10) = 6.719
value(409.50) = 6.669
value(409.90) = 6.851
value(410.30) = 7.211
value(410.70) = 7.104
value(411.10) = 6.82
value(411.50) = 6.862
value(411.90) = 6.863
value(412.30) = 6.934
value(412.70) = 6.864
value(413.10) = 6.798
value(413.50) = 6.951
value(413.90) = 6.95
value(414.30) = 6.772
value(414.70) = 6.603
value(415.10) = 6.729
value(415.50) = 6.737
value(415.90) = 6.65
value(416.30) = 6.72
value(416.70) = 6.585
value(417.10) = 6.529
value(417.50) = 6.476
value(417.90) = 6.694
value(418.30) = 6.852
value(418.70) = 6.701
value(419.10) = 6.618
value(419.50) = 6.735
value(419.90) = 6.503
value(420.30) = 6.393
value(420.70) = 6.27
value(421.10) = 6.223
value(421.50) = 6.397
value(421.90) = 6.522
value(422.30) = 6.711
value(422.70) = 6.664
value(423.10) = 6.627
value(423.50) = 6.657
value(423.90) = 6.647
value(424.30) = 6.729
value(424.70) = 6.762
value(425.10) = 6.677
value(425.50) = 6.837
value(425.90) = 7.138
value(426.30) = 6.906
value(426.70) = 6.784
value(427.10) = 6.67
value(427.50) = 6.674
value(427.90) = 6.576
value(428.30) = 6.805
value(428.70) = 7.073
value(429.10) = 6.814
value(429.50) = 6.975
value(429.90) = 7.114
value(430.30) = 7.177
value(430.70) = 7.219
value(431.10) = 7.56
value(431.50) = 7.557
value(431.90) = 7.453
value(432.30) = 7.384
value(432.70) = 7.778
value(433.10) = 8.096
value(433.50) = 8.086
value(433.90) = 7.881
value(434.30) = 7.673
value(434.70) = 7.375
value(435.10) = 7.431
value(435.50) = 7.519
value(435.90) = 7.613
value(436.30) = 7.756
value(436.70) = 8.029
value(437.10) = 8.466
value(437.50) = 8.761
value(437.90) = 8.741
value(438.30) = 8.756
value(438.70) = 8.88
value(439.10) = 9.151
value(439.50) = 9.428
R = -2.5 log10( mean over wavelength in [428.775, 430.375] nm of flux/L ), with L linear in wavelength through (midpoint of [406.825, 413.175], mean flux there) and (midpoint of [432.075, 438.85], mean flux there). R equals 0.11 mag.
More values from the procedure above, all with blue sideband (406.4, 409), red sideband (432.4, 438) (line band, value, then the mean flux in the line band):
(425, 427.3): 0.10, 6.84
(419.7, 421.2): 0.14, 6.36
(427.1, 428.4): 0.14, 6.67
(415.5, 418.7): 0.06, 6.65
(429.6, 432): 0.06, 7.33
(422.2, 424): 0.11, 6.66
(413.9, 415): 0.03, 6.74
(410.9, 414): -0.01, 6.88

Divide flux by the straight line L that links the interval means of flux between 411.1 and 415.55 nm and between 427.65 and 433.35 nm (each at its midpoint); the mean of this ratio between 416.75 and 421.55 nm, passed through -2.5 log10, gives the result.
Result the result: 0.07 mag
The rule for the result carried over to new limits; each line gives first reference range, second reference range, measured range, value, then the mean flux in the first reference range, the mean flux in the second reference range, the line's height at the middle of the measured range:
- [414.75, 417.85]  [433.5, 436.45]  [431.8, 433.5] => -0.03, 6.63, 7.64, 7.51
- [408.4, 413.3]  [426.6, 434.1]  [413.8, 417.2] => 0.04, 6.87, 7.25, 6.96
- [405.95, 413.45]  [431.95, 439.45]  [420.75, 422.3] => 0.15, 6.79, 8.09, 7.38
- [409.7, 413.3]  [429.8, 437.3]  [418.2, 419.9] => 0.07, 6.92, 7.65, 7.17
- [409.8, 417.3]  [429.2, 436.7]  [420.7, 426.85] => 0.08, 6.82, 7.54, 7.2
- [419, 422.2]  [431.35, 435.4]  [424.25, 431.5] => 0.03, 6.46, 7.67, 7.15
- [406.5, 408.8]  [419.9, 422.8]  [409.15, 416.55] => -0.05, 6.59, 6.45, 6.54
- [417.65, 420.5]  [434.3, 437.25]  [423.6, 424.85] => 0.04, 6.64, 7.72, 6.97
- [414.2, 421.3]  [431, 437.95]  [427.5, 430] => 0.08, 6.6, 7.83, 7.41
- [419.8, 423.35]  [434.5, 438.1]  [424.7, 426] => 0.00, 6.48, 7.97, 6.86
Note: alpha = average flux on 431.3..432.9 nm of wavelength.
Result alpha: 7.54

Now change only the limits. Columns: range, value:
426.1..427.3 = 6.79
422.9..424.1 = 6.64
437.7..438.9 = 8.79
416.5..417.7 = 6.53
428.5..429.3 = 6.94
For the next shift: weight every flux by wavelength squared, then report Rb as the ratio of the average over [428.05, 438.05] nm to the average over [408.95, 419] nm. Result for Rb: 1.23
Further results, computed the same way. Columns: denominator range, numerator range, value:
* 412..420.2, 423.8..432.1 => 1.10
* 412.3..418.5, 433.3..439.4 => 1.34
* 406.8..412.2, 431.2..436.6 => 1.27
